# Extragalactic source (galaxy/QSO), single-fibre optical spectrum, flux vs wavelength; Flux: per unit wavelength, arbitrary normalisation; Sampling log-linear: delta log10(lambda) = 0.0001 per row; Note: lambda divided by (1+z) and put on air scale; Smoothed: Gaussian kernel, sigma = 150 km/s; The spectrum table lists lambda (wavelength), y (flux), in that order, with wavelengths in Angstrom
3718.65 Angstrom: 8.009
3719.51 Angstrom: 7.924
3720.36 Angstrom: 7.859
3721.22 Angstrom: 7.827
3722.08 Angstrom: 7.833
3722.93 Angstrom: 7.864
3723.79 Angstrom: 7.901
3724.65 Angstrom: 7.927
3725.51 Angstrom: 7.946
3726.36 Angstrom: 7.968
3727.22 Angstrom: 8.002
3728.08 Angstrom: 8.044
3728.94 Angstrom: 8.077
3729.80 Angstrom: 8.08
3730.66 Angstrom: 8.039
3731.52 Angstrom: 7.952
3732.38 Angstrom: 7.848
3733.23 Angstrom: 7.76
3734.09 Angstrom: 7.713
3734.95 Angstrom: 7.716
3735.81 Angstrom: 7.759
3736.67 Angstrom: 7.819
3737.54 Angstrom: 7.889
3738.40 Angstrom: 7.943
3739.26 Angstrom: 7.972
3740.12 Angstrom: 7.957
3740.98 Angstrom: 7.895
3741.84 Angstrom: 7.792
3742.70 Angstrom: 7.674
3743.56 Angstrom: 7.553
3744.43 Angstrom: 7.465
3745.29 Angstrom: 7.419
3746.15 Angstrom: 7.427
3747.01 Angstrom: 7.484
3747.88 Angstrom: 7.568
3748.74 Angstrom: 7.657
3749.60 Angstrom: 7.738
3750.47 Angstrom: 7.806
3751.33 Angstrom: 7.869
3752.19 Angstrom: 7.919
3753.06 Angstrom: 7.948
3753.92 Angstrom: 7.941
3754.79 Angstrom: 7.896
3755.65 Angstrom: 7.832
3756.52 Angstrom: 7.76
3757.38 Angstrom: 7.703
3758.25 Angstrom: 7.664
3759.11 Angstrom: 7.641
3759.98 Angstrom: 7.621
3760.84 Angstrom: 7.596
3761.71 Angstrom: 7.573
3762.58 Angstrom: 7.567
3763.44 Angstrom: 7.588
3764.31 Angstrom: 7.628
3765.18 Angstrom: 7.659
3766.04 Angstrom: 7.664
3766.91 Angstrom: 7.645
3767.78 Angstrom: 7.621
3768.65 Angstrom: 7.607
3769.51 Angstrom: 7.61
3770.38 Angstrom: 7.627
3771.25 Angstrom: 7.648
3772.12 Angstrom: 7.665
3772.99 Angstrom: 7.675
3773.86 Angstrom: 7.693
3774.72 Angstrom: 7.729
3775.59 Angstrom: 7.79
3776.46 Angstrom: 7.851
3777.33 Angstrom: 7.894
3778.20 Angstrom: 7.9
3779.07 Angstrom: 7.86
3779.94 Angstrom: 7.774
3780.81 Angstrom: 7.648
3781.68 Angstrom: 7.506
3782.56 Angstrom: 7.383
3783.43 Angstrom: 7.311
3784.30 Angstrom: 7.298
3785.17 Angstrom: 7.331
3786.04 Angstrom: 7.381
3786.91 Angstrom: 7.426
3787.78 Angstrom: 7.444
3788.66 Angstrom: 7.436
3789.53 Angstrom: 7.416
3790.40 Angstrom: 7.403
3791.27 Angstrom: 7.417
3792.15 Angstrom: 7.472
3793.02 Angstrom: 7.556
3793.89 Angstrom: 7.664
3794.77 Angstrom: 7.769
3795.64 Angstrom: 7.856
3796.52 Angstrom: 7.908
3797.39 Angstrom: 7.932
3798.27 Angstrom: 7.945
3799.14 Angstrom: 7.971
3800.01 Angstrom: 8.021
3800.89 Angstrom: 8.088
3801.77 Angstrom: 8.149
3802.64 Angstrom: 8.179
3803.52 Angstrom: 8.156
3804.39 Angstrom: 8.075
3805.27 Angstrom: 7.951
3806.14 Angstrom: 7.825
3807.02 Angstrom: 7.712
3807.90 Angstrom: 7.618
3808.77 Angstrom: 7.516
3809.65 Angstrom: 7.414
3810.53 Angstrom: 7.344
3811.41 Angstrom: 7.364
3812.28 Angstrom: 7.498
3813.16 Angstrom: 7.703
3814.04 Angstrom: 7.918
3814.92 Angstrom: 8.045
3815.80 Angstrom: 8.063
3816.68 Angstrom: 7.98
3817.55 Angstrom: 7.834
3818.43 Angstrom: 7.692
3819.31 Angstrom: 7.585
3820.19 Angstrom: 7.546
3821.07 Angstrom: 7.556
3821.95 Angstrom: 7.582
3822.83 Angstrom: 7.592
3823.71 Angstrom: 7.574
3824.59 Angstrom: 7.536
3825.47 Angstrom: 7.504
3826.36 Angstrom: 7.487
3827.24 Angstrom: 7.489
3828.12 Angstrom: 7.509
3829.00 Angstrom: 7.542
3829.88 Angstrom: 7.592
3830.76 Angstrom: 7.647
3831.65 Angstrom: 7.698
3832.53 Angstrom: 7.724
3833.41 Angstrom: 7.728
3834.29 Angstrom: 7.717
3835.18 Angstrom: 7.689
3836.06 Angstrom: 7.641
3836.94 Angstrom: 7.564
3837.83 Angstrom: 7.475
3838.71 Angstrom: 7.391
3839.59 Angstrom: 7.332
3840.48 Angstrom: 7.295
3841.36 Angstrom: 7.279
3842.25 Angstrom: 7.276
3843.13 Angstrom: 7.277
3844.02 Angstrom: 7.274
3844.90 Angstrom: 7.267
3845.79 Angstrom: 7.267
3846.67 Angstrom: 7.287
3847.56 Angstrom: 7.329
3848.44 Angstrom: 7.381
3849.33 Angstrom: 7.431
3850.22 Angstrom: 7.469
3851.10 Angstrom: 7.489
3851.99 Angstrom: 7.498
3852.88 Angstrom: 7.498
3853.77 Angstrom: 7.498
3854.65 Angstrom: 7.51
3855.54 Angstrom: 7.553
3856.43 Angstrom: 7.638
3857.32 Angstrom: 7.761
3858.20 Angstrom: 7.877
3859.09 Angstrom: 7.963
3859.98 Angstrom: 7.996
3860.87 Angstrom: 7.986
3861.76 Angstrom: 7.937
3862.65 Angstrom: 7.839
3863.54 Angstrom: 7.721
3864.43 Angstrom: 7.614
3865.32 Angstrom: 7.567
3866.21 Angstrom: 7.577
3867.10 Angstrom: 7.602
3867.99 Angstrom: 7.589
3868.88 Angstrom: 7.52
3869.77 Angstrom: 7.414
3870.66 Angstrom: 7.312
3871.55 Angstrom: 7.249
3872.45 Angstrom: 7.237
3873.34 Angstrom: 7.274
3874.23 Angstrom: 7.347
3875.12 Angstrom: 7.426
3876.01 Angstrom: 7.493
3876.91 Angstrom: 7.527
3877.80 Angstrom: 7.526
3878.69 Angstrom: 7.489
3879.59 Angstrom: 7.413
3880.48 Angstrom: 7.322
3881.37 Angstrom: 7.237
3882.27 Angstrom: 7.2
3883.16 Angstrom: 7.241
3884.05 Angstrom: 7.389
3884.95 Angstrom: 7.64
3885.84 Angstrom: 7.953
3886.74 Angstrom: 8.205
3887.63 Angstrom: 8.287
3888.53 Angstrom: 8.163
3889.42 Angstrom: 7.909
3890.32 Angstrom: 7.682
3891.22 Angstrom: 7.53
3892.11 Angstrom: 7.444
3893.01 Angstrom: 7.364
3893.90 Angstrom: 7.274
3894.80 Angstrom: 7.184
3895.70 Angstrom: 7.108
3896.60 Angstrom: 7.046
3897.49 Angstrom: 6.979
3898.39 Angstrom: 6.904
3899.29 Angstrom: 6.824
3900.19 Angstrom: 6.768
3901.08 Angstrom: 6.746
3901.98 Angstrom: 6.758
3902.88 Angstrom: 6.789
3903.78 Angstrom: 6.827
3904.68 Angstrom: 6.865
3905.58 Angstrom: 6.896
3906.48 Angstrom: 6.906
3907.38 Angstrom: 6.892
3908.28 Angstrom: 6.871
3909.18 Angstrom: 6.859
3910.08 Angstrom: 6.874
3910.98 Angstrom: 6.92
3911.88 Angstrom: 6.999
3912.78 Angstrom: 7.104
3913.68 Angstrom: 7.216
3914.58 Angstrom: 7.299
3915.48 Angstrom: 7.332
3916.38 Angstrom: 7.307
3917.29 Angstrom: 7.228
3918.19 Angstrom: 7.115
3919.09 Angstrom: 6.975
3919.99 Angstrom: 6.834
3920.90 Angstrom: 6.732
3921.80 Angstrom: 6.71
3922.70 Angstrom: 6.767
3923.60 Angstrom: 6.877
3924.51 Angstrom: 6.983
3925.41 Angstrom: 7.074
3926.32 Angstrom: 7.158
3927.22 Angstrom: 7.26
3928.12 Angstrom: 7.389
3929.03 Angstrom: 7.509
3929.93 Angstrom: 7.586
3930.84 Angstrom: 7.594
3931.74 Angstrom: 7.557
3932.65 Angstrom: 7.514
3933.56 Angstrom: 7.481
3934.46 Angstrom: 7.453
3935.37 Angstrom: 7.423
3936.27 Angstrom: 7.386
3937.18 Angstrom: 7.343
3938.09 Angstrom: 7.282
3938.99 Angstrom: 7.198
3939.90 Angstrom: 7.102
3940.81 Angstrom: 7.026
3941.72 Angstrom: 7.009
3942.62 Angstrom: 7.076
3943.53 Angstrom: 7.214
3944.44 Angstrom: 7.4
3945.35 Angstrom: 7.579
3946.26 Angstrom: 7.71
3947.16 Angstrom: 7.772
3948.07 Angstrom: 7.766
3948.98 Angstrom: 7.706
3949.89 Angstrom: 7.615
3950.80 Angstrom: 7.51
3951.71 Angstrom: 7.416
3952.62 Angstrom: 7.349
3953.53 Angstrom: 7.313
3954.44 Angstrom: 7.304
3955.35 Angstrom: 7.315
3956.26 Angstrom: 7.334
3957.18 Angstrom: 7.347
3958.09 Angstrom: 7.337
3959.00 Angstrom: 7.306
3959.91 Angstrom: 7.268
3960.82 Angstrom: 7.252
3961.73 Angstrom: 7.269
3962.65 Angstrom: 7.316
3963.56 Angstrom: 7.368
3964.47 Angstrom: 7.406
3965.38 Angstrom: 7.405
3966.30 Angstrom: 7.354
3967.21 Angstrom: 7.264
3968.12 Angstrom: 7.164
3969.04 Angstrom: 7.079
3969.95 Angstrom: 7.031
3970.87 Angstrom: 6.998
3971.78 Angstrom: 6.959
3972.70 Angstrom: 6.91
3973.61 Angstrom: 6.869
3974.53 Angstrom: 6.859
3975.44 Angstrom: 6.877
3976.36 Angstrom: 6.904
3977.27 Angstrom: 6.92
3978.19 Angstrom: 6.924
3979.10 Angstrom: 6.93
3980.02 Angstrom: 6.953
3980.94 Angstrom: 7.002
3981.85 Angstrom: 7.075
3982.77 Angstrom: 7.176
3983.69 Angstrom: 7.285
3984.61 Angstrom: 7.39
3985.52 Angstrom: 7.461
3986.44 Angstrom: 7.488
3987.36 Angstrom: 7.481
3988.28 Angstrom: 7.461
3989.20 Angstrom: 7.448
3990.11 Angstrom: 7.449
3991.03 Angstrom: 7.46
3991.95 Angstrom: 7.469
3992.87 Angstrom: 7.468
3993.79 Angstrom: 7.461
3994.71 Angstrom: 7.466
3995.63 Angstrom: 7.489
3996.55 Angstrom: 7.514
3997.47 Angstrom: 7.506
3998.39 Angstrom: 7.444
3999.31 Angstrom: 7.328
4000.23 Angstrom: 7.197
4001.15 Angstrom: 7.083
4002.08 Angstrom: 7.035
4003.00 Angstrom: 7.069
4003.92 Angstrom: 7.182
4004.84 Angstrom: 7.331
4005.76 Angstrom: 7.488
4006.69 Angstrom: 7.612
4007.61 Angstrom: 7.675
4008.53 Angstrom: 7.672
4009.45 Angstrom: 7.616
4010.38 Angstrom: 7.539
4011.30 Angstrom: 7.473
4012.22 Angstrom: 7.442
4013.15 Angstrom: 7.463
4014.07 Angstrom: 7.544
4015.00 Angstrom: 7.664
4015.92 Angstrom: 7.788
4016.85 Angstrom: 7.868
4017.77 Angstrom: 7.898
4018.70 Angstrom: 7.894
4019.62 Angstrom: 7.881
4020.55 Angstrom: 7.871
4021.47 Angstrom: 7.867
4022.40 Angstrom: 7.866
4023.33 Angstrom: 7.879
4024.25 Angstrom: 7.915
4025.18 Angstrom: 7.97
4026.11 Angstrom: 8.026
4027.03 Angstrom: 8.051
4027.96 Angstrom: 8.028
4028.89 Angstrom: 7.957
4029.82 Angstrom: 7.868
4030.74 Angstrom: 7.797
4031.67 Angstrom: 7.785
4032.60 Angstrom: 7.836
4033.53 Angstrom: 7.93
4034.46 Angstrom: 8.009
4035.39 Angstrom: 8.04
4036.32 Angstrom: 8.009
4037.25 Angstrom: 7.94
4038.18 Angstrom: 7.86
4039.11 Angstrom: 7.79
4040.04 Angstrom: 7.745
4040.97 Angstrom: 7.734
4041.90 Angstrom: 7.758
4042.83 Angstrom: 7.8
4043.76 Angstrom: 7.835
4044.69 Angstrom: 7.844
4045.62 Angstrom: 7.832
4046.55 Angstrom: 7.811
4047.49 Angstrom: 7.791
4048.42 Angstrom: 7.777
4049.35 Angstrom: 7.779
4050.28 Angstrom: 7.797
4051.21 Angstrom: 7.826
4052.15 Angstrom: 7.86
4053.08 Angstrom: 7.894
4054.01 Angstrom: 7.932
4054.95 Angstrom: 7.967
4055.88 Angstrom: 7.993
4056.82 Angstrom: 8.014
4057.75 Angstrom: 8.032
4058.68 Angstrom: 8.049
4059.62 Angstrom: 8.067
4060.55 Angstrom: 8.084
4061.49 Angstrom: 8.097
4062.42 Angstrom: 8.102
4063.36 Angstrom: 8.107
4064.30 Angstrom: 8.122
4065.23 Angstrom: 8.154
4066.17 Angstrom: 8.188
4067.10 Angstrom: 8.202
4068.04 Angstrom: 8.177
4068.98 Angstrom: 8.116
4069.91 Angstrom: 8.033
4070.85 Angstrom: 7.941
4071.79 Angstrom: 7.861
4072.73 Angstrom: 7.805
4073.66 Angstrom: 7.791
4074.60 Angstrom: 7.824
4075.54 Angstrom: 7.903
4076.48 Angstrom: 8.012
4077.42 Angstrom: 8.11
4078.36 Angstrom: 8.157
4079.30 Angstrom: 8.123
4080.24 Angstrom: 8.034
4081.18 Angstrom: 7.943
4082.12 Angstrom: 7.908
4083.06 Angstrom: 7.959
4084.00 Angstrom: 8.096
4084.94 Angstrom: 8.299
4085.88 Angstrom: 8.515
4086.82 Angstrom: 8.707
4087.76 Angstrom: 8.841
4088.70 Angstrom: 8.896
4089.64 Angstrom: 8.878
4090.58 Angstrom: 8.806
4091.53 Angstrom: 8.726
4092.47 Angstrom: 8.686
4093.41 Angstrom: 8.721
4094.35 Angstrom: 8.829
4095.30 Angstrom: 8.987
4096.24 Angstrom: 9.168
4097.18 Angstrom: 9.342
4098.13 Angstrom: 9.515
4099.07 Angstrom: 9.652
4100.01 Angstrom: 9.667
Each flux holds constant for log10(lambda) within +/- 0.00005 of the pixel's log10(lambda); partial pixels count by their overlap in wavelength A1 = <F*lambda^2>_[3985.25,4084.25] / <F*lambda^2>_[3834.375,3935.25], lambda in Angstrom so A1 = 1.14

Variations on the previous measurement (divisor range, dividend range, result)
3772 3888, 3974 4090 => 1.13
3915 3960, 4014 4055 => 1.13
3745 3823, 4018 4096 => 1.21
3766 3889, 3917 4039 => 1.05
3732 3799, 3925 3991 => 1.05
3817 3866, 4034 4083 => 1.17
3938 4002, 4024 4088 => 1.14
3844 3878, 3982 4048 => 1.10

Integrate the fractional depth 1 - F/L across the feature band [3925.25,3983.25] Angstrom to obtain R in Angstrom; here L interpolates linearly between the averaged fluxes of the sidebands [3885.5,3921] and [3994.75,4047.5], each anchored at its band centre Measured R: 1.02 Angstrom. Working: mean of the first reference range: 7.17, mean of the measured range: 7.27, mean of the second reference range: 7.7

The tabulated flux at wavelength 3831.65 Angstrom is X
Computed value 7.698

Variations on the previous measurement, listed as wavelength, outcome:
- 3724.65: 7.927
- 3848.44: 7.381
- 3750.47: 7.806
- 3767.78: 7.621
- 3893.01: 7.364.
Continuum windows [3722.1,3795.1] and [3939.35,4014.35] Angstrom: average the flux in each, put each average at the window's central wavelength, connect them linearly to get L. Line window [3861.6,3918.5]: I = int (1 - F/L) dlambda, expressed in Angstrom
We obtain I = 1.20 Angstrom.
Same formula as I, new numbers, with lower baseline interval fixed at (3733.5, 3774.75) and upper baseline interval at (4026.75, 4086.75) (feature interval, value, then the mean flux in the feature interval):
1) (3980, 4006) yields 1.9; 7.34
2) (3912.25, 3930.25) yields 1.7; 7.12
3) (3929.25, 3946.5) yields 1.1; 7.36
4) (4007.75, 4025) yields 0.4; 7.73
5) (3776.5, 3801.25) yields 0.3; 7.64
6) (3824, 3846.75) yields 0.9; 7.48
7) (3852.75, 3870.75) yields 0.3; 7.68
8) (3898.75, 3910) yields 1.4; 6.83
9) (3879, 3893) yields 0.3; 7.63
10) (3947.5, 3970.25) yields 1.5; 7.35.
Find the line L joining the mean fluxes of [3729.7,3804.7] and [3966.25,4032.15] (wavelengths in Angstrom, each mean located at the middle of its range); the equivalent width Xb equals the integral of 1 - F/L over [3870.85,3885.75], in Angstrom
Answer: 0.4 Angstrom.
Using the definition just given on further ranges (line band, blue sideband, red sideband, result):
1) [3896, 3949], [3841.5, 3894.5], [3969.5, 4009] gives 1.9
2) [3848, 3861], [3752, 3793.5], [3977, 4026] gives -0.1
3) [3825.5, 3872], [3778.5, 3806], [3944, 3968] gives 0.4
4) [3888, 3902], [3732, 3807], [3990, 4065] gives 0.9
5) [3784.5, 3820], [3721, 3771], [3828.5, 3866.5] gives -0.3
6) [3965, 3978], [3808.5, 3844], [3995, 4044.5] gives 1.1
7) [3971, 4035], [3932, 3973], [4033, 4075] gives 1.3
